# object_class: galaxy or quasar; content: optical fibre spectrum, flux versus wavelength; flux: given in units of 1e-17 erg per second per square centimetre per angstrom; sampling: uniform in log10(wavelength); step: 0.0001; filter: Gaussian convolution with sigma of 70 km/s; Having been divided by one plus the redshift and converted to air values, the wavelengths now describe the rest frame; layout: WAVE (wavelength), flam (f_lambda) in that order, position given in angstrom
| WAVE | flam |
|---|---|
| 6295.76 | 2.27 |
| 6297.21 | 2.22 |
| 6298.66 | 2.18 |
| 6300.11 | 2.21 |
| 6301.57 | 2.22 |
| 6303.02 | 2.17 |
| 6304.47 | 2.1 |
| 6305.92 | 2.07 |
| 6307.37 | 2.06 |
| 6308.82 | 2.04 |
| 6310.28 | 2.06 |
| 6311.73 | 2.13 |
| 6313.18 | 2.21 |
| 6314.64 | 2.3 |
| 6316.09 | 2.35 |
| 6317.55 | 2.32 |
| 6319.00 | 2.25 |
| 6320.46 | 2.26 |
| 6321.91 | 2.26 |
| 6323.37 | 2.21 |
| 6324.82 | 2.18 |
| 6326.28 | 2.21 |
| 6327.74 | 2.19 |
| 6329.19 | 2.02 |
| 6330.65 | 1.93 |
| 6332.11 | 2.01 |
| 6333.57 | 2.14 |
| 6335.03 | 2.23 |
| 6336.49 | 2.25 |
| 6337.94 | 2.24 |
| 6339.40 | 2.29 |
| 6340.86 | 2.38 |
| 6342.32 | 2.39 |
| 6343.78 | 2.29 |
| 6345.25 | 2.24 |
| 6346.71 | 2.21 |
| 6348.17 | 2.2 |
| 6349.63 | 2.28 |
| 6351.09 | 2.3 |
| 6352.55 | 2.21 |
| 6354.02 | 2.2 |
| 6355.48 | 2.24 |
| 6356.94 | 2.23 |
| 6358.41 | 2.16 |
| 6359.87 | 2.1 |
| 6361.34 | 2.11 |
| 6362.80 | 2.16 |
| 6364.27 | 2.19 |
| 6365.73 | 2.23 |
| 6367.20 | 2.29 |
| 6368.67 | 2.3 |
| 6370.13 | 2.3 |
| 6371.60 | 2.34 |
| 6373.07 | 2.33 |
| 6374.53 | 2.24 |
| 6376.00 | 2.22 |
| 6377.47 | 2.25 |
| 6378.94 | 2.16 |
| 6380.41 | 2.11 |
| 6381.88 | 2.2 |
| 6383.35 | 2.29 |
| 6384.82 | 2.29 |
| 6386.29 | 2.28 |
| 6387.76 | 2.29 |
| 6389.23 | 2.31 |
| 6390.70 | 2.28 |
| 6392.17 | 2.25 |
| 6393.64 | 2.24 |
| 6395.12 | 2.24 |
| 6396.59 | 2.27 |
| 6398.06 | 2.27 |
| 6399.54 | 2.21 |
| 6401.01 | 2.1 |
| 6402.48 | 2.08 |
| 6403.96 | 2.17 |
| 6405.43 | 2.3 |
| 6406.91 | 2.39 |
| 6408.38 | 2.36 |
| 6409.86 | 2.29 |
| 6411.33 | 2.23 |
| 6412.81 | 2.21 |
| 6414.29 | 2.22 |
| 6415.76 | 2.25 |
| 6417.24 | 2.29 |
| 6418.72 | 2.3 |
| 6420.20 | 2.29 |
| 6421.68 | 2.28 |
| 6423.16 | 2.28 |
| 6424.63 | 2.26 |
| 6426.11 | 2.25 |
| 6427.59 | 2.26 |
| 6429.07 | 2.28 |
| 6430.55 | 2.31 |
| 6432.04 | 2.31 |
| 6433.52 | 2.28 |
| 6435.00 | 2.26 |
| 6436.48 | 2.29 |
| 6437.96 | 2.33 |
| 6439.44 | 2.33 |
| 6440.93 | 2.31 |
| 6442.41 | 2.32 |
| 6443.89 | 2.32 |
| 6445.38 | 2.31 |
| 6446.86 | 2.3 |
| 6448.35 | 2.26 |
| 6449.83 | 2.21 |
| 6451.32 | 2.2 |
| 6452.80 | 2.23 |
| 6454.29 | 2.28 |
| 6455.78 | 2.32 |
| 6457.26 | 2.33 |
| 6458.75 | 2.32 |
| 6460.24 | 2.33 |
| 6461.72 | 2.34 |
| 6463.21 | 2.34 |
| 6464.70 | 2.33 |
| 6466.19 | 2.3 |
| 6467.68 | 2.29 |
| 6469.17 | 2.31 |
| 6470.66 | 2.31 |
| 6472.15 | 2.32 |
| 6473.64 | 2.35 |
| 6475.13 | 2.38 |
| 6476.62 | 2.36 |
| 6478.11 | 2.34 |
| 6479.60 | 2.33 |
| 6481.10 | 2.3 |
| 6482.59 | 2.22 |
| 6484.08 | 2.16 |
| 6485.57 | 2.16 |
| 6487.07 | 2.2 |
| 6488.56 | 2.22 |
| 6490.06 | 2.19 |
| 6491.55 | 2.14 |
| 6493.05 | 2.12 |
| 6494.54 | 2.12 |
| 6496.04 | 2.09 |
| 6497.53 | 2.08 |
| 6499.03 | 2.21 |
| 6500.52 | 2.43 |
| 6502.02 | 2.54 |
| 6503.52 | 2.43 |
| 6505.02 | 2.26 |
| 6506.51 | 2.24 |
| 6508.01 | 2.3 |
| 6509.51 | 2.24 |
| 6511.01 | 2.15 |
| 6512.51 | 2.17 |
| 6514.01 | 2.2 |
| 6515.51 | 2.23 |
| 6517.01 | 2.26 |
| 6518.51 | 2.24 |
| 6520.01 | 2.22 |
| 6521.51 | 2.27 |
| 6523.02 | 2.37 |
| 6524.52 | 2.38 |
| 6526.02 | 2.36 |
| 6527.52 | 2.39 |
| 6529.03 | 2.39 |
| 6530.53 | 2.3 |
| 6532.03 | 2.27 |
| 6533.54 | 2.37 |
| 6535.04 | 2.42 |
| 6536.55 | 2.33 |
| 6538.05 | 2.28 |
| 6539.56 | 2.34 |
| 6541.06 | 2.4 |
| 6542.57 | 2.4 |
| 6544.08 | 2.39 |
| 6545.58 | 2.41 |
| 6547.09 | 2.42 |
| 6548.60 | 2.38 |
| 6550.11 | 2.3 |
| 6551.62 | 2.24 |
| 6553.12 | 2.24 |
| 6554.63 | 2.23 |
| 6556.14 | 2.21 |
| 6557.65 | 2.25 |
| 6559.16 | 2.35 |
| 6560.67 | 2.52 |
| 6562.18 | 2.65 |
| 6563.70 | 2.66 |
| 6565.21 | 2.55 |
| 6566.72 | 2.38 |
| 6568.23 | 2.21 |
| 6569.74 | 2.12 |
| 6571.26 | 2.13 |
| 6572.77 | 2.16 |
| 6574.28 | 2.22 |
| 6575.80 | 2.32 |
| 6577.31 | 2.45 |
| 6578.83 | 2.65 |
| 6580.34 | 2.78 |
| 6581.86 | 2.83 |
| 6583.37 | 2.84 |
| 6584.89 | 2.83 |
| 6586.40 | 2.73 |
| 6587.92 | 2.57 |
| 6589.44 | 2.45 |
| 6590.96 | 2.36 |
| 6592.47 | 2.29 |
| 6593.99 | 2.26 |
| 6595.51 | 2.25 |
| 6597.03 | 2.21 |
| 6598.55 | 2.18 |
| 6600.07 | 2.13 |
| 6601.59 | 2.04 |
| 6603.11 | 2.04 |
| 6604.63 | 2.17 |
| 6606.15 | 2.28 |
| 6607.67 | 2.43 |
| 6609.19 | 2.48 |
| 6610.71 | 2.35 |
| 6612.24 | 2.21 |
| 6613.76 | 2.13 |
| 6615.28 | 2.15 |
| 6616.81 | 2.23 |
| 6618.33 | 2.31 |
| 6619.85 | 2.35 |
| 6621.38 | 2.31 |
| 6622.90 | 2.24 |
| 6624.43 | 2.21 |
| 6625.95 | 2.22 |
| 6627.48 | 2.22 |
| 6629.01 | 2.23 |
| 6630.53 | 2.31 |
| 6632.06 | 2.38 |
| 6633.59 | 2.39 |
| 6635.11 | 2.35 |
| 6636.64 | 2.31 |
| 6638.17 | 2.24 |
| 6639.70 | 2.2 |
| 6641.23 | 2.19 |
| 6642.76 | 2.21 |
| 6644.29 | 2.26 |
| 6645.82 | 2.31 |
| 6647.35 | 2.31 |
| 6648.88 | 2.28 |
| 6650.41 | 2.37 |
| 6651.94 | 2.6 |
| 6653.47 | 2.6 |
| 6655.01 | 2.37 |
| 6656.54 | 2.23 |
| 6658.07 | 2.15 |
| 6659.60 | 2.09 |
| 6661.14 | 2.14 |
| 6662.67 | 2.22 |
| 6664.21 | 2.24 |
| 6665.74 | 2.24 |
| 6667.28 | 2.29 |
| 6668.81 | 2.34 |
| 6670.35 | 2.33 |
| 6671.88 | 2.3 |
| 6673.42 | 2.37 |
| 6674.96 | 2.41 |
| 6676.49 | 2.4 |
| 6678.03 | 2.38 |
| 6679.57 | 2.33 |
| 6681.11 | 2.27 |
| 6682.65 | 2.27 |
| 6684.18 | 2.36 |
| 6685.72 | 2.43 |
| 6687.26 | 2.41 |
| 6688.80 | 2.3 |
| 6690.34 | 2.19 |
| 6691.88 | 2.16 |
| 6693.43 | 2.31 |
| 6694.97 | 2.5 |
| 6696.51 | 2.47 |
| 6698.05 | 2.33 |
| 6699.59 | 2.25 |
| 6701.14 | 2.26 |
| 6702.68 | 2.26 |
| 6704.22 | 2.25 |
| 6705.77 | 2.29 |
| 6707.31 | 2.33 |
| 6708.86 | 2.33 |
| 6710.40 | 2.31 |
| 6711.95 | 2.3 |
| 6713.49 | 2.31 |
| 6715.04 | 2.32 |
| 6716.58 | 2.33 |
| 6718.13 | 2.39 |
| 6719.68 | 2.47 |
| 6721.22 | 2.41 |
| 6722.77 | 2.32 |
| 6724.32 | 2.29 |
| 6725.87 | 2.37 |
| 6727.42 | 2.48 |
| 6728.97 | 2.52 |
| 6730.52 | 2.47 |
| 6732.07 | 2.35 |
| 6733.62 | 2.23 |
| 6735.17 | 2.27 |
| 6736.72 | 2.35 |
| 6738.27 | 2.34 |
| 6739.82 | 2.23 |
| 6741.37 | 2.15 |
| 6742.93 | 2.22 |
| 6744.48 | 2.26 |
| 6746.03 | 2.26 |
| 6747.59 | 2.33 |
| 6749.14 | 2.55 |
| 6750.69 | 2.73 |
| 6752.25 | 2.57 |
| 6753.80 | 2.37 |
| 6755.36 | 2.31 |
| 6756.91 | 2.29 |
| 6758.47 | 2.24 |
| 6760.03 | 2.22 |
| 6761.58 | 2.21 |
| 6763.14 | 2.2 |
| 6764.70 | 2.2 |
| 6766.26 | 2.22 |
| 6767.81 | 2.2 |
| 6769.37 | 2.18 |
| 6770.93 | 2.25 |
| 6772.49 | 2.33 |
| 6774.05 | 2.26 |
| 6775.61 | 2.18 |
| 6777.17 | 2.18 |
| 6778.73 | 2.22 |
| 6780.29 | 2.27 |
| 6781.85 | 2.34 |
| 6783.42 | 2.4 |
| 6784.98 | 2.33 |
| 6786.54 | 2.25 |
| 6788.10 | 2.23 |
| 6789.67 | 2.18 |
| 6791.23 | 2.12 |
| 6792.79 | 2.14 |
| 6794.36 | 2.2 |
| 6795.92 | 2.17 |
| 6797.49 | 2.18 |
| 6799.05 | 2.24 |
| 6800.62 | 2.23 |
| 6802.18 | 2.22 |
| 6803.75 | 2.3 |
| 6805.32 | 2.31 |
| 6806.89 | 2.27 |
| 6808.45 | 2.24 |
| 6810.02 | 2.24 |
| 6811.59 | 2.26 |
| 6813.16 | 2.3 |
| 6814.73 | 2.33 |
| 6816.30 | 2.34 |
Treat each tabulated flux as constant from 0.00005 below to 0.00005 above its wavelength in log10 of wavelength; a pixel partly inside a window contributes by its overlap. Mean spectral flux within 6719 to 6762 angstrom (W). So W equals 2.35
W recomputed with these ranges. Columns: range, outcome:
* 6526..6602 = 2.38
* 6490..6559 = 2.29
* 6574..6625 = 2.36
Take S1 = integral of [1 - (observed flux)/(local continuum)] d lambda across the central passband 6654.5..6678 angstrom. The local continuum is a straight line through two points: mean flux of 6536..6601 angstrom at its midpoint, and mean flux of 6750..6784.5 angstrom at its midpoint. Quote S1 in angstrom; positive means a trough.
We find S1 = 0.6 angstrom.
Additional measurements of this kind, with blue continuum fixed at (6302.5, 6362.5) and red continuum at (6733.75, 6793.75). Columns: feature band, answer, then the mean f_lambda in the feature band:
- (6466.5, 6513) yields -0.7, 2.26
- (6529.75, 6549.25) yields -1.1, 2.36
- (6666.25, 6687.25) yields -0.8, 2.35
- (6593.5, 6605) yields 0.5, 2.16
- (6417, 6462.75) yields -1.5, 2.29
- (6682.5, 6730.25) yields -1.6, 2.34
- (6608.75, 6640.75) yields -0.3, 2.27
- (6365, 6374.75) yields -0.4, 2.29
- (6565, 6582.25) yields -1.1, 2.39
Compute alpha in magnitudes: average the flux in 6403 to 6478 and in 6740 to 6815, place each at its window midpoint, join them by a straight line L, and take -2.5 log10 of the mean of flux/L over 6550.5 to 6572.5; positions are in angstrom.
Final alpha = -0.02 mag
